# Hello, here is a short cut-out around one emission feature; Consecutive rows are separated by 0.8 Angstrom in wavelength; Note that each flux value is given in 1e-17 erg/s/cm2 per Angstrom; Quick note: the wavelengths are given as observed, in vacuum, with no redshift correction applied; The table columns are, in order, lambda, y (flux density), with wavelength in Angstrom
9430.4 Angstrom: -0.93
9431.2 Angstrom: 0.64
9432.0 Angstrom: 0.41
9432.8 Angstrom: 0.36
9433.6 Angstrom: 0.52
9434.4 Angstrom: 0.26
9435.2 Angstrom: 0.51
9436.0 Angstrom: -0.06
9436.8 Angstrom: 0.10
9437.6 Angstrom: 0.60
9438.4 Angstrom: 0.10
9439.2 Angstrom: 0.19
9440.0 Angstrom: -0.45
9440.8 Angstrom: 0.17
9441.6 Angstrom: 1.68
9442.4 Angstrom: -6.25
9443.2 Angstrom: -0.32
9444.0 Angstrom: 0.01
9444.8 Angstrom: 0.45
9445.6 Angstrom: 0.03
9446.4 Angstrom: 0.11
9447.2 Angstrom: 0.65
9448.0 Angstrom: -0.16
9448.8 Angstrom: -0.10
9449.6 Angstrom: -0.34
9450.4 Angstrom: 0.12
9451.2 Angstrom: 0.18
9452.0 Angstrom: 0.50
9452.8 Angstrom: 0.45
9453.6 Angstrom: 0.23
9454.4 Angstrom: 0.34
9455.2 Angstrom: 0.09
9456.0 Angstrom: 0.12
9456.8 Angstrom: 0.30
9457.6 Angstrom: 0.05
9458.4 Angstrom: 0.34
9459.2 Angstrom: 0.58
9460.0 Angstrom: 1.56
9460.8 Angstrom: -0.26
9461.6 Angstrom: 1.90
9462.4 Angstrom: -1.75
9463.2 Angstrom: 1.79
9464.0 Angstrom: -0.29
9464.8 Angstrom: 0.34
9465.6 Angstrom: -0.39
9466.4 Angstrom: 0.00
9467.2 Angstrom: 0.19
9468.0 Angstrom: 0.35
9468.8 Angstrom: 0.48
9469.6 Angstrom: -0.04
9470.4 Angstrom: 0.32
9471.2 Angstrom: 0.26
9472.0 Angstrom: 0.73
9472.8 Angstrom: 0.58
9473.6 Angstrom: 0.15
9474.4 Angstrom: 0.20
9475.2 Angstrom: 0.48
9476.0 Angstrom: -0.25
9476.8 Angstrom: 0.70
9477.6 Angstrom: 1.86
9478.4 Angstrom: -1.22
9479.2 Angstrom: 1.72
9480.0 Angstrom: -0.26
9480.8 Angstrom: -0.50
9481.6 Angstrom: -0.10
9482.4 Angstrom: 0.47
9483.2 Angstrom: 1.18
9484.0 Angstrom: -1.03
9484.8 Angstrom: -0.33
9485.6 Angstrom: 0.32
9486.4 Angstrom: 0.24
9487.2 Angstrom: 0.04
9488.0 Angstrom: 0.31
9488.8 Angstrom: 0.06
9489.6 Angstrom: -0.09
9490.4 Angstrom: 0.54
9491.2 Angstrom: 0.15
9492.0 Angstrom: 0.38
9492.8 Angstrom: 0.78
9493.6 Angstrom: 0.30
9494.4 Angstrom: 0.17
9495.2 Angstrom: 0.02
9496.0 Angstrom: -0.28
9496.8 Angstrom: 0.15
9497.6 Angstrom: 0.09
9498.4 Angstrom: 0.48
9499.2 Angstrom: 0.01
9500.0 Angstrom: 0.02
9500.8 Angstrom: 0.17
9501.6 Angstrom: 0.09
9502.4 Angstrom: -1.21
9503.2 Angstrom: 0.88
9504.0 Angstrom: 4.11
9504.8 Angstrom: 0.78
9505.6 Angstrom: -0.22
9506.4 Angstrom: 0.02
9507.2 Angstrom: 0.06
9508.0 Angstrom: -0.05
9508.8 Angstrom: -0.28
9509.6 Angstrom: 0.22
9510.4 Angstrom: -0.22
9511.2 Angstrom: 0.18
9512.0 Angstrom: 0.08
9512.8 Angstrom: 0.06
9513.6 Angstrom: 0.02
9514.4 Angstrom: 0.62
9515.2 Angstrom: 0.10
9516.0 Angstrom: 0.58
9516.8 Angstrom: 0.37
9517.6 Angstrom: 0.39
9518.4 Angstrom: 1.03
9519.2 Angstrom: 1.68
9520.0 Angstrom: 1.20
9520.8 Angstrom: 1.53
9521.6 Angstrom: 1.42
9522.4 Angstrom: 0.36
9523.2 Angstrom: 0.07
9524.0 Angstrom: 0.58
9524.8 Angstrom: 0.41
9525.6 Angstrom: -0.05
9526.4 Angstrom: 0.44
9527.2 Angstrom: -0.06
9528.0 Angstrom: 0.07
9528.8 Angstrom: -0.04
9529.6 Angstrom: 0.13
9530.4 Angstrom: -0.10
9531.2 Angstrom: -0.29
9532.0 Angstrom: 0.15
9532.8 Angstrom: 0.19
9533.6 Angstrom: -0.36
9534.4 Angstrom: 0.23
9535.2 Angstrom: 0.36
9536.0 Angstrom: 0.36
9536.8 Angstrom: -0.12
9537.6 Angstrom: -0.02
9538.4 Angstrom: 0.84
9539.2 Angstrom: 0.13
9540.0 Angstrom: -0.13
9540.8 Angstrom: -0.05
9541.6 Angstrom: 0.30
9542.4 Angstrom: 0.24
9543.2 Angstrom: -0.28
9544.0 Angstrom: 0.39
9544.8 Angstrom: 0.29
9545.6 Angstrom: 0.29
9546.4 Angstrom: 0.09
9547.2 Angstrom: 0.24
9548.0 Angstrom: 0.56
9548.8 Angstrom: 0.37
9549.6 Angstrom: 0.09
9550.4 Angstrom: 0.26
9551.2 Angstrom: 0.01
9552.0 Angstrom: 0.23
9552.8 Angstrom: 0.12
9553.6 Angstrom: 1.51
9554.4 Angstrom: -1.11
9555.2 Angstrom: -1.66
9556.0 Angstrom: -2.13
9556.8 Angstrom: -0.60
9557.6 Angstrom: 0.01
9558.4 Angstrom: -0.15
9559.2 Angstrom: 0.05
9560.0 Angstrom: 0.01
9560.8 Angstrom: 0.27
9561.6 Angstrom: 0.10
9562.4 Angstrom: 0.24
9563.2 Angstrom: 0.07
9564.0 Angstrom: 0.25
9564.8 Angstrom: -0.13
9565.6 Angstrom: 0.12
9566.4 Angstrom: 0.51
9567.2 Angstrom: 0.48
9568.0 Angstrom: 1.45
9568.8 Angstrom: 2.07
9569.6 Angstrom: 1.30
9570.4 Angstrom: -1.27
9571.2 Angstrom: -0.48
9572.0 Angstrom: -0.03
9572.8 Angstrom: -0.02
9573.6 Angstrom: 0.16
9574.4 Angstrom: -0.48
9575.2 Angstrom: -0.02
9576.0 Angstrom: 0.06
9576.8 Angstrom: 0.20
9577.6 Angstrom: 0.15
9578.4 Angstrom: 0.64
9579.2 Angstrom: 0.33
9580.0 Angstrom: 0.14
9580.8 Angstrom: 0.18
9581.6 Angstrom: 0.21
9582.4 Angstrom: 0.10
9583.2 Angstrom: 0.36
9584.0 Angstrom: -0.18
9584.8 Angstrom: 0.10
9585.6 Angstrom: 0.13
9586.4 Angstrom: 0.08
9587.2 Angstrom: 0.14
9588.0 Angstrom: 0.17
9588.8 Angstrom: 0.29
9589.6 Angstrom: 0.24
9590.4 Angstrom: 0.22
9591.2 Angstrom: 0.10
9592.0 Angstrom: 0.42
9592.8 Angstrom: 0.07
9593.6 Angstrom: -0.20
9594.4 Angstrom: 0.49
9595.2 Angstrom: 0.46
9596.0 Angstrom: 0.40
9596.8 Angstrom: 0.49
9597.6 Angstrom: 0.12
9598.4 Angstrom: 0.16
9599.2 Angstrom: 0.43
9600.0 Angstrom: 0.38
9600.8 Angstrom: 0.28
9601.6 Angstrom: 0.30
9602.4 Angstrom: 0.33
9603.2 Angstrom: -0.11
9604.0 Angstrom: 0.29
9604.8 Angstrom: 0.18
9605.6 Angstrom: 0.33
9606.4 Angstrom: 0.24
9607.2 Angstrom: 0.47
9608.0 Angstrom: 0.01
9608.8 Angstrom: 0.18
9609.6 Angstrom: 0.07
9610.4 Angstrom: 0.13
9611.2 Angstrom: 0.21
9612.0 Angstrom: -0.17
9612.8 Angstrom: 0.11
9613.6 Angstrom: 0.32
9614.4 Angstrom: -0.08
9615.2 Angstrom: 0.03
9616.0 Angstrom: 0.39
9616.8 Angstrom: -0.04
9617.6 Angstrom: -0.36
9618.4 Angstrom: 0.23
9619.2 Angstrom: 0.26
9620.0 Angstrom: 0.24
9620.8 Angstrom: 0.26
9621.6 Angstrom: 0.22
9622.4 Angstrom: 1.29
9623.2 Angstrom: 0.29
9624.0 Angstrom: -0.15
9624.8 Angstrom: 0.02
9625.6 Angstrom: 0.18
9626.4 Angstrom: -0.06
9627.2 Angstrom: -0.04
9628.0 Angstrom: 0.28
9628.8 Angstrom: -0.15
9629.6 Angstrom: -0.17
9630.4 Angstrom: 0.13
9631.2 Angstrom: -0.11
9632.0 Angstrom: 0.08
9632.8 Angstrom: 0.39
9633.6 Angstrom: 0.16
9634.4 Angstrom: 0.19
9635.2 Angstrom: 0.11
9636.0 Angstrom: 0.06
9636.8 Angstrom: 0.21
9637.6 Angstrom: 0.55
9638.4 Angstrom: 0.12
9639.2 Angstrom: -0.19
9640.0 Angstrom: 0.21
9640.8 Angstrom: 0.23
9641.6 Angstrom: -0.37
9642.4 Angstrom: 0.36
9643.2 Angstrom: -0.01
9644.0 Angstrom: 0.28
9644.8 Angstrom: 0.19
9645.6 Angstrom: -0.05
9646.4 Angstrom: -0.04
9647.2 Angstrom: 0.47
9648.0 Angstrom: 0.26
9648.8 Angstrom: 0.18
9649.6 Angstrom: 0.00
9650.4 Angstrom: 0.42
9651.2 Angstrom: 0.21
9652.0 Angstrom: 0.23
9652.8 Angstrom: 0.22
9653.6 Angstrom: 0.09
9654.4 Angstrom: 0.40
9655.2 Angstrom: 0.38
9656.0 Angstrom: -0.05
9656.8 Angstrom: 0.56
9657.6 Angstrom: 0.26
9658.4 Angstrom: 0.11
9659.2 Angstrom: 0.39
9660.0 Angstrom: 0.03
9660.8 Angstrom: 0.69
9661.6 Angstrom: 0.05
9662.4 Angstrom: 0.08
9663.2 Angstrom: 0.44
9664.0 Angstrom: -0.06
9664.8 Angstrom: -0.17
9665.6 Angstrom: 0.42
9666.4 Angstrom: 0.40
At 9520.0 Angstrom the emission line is [O III] 5007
